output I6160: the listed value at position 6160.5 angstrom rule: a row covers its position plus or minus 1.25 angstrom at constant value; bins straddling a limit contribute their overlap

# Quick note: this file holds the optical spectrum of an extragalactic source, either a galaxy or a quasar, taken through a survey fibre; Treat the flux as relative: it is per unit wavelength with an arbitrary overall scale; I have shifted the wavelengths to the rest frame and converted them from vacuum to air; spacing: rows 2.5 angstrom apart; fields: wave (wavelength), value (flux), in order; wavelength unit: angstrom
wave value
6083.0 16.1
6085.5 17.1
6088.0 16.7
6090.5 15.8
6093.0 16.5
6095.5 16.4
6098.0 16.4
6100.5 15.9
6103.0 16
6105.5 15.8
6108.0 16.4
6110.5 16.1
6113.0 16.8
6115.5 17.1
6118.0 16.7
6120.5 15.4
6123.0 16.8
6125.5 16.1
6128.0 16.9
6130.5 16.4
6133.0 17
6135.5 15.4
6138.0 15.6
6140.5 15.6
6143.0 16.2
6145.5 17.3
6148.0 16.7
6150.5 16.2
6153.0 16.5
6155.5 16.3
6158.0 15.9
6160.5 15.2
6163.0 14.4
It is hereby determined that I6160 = 15.2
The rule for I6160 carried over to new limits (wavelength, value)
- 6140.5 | 15.6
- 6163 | 14.4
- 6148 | 16.7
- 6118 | 16.7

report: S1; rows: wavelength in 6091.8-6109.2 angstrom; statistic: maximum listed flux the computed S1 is 16.5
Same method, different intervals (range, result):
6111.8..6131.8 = 17.1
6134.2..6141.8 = 15.6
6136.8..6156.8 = 17.3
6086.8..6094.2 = 16.7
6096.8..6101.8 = 16.4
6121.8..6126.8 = 16.8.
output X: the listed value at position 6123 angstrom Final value 16.8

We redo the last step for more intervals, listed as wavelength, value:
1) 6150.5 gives 16.2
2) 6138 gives 15.6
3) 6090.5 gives 15.8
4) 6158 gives 15.9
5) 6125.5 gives 16.1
